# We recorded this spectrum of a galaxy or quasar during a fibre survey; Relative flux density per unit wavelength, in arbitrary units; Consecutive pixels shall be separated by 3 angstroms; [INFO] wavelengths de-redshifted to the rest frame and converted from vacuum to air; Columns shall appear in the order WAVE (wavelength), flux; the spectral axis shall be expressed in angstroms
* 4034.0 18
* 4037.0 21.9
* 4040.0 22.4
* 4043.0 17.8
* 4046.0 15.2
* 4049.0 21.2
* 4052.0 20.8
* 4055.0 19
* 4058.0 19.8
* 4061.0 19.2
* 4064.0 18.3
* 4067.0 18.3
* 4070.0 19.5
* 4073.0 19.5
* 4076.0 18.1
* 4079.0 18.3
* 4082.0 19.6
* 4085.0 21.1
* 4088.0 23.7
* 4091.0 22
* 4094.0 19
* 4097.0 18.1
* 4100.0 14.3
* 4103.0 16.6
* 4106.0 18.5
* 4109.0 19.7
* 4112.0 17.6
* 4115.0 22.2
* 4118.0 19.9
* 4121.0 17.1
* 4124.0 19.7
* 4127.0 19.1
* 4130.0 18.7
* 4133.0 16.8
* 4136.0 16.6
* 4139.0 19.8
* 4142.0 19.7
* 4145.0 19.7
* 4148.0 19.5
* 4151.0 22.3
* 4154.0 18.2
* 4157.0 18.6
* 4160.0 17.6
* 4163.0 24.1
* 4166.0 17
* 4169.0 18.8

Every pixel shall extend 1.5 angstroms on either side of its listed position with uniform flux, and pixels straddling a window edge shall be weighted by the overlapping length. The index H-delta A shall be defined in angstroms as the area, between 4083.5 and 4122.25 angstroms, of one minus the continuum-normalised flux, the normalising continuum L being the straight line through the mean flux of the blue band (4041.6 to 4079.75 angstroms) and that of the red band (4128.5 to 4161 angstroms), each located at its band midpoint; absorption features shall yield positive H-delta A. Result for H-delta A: -0.7 angstroms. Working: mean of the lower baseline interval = 18.9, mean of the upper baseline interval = 18.9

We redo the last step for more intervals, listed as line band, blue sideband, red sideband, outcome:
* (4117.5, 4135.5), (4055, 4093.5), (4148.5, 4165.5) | 1.4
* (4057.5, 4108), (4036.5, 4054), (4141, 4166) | 1.8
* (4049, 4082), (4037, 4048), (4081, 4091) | 1.9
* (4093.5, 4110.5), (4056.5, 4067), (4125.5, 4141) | 0.9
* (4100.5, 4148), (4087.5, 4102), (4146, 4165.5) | 1.8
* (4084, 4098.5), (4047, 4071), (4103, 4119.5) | -1.1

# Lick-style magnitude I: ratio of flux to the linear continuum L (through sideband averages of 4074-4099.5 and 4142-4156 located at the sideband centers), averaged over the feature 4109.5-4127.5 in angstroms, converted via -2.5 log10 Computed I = 0.03 mag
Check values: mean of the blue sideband 19.8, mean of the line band 19.3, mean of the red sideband 19.9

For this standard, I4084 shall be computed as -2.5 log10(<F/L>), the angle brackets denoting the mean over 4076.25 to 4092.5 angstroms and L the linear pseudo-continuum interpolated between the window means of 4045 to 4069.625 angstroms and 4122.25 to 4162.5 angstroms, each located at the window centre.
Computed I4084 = -0.090 mag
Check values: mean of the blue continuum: 19.1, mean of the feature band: 20.7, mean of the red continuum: 19.1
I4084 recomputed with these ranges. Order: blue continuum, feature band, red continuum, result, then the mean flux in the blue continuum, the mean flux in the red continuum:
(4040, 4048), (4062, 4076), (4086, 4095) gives 0.06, 17.9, 21.7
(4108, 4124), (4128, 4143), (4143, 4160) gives 0.06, 19.3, 19.5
